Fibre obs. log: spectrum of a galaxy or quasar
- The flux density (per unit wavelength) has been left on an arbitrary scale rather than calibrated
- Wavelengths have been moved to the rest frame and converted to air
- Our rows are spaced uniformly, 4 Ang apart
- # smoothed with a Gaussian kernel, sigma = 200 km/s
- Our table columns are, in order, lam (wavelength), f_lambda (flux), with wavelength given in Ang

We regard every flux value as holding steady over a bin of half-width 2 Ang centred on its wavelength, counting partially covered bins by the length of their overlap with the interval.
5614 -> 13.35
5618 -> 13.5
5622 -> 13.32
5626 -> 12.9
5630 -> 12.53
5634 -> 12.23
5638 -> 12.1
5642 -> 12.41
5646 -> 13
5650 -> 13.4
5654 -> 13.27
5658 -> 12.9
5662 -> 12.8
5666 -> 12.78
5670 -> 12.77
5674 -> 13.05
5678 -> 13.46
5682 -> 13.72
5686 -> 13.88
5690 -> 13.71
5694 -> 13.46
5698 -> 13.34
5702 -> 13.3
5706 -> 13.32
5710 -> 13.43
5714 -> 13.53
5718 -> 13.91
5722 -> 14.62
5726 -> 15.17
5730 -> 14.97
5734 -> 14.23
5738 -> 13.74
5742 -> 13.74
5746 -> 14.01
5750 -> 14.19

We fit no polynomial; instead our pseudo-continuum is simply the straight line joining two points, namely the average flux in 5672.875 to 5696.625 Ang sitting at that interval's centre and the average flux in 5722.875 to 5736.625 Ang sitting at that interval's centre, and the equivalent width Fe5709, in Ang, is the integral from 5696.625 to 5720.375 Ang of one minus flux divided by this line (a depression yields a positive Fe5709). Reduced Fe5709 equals 1.1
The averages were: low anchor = 13.6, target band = 13.5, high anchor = 14.7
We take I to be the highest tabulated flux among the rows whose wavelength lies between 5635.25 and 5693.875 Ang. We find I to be 13.88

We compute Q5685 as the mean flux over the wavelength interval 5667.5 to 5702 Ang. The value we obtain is 13.4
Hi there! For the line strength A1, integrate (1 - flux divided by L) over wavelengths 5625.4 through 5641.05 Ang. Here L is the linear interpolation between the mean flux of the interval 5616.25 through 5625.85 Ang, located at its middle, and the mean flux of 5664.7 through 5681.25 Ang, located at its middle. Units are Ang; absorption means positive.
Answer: 1.01 Ang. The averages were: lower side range 13.3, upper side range 13.1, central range 12.4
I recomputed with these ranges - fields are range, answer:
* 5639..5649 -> 13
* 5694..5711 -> 13.46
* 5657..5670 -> 12.9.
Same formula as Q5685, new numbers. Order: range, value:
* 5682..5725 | 13.7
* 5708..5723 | 13.8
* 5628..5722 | 13.2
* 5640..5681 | 13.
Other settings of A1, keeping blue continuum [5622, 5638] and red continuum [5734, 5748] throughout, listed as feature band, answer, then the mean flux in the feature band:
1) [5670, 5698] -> -0.54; 13.5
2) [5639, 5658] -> -0.22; 13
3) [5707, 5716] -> 0.05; 13.5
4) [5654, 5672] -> 0.16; 12.9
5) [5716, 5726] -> -0.58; 14.4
